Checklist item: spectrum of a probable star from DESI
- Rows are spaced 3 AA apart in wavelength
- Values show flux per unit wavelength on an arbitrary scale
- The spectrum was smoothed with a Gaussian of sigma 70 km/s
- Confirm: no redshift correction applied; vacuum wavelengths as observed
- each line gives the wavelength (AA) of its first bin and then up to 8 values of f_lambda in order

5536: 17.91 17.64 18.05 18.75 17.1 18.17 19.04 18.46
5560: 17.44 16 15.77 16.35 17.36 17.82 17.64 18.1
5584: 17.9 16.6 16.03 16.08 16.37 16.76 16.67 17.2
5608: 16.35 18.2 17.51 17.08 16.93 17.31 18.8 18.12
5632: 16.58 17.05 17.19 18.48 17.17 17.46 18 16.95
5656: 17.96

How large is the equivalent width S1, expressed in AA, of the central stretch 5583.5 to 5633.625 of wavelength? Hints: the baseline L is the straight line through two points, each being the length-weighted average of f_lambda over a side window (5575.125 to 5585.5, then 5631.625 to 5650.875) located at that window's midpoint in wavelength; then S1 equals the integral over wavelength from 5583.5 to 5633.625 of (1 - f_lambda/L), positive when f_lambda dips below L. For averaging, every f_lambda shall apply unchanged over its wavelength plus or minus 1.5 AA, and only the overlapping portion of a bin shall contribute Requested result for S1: 1.7 AA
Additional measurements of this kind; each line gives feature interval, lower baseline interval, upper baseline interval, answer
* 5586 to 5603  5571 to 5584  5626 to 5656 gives 1.2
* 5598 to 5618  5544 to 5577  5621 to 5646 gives 0.5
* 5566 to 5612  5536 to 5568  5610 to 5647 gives 1.6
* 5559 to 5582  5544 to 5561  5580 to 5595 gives 0.6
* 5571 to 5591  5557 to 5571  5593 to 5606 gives -0.9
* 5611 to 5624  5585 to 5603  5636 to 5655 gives -0.3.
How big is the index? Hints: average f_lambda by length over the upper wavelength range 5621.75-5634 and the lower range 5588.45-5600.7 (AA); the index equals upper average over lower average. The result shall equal 1.08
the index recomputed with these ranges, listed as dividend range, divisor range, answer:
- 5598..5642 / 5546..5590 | 1.00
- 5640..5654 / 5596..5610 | 1.05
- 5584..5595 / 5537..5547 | 0.91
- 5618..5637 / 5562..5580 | 1.03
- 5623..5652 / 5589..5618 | 1.05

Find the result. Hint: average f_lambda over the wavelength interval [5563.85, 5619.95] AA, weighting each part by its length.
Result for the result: 17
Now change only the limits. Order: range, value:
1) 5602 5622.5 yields 17.2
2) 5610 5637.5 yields 17.5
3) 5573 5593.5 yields 17.2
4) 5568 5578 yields 17.3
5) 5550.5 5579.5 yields 17.4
